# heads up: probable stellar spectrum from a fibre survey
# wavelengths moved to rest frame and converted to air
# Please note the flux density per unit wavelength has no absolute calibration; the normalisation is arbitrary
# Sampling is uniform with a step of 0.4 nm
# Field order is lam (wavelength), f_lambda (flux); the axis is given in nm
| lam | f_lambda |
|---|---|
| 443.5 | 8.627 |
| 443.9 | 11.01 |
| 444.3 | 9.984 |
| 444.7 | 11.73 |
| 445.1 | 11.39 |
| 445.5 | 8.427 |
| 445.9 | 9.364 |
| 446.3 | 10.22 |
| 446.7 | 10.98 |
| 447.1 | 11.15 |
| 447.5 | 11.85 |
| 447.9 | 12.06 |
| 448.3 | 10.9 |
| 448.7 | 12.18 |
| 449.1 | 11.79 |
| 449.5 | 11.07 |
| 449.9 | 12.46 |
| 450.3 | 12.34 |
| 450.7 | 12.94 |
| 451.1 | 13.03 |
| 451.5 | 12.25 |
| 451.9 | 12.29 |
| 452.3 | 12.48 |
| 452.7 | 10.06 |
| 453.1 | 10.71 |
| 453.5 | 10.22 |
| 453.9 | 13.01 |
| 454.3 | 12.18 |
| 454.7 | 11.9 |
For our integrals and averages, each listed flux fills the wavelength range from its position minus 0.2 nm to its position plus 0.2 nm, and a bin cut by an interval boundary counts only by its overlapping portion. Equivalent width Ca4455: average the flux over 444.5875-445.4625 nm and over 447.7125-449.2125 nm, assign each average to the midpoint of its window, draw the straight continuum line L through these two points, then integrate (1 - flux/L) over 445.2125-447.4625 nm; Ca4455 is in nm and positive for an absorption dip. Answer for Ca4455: 0.21 nm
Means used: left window 11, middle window 10.2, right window 11.7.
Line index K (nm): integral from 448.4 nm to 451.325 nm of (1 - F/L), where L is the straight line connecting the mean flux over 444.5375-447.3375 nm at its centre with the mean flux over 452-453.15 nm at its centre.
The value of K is -0.34 nm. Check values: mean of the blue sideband 10.5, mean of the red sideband 11.2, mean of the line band 12.2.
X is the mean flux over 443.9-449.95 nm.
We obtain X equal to 11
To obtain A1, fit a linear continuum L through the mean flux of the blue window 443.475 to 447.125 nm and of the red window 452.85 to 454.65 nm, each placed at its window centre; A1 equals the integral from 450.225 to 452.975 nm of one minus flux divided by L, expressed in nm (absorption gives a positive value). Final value -0.23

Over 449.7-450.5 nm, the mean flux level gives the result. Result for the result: 12.4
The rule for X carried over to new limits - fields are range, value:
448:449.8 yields 11.6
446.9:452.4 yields 12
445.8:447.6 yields 10.7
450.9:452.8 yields 12.1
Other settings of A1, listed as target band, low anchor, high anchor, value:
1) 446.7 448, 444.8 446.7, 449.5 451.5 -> -0.08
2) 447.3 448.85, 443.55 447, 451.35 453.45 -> -0.14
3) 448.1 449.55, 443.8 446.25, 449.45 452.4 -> 0.02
